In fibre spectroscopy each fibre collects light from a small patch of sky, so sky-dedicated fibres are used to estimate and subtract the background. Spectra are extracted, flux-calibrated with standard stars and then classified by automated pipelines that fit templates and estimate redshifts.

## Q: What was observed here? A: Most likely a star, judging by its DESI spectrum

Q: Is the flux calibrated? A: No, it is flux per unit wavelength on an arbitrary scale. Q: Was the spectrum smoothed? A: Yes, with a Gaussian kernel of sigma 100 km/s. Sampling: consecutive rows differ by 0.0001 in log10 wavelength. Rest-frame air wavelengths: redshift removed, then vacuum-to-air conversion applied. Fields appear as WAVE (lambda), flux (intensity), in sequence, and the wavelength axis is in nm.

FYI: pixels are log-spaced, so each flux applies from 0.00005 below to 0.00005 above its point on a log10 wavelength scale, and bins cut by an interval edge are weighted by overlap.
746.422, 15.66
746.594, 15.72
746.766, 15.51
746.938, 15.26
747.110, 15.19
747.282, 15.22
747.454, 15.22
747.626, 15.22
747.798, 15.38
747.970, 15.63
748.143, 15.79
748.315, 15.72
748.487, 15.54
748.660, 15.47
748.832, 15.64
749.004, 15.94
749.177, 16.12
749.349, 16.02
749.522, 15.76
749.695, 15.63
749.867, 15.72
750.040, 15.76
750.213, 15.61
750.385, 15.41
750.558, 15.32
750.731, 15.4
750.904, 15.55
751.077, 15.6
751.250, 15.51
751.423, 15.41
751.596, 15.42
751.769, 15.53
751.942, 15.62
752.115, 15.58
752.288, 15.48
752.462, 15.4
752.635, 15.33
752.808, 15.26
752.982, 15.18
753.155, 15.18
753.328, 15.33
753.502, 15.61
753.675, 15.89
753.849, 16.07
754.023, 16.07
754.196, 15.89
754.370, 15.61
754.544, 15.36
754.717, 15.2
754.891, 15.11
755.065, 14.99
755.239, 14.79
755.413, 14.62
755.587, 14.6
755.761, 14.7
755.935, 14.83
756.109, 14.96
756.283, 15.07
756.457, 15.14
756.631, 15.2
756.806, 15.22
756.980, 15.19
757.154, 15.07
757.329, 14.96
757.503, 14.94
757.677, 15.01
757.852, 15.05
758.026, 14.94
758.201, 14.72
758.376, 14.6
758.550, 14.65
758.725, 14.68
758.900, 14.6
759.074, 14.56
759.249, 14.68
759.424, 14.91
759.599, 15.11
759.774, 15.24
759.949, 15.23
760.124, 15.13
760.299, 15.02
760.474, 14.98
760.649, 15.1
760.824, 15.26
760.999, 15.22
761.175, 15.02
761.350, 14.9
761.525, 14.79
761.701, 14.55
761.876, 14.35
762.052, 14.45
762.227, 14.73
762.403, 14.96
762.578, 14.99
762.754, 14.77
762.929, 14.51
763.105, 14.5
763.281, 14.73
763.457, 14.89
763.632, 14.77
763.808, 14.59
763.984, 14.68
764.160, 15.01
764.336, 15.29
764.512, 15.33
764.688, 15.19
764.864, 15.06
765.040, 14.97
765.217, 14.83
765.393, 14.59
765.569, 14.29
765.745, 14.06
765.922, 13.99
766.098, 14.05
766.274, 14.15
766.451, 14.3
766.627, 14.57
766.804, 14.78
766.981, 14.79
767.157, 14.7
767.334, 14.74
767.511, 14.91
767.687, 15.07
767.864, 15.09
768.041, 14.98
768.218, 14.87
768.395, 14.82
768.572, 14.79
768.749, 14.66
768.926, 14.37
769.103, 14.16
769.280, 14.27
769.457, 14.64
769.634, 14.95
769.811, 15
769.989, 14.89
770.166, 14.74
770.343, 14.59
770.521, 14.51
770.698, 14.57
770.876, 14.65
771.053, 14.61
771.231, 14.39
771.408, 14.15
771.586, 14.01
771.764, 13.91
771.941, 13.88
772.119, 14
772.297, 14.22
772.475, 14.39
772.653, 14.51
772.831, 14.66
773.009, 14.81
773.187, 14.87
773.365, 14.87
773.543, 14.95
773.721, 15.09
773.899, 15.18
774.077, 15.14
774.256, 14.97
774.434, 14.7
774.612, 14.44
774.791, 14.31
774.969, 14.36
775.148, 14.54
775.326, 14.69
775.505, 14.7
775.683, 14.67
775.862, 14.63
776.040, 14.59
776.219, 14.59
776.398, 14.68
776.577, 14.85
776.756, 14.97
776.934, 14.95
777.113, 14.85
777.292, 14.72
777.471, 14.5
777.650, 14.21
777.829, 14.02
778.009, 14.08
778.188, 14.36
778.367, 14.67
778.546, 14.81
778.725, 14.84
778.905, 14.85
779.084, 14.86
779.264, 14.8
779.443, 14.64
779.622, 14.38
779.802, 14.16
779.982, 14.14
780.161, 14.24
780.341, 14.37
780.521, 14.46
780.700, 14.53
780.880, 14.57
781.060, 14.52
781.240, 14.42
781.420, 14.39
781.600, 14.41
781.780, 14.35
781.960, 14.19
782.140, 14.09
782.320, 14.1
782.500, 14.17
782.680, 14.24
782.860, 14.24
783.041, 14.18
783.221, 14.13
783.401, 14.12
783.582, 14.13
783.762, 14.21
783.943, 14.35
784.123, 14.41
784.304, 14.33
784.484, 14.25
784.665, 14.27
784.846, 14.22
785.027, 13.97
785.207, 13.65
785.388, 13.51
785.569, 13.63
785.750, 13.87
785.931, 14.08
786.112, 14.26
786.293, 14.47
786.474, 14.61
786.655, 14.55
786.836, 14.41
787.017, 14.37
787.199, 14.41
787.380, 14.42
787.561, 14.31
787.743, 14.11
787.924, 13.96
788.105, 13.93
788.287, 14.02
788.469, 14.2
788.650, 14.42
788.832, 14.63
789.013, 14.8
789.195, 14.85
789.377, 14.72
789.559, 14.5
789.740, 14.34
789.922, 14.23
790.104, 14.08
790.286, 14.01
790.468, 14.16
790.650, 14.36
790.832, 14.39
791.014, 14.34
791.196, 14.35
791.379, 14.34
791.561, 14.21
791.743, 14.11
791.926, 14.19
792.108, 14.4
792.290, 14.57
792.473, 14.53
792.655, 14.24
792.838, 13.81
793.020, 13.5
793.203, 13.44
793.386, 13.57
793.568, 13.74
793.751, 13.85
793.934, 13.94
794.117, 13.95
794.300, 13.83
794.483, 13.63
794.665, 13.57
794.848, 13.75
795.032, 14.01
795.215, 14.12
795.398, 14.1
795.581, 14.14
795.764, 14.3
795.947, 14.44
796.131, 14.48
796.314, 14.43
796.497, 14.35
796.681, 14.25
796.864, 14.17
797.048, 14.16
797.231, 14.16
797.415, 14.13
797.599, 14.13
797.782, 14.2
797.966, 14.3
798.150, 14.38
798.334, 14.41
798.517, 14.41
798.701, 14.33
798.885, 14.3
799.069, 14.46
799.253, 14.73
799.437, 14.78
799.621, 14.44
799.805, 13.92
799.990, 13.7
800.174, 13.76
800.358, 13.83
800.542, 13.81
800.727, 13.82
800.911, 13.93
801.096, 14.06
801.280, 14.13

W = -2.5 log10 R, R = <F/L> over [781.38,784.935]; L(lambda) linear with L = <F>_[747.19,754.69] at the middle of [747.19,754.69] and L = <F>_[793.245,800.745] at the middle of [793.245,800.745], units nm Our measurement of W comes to 0.02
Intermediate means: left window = 15.6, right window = 14.1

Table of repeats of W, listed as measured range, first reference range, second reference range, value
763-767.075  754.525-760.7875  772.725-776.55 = 0.01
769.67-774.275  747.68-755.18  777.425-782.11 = 0.01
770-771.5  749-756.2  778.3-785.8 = 0.01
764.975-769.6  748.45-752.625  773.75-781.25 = 0.03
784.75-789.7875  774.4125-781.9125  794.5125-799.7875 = 0.01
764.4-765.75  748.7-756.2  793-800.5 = 0.02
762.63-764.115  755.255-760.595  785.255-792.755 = 0.01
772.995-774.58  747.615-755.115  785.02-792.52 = -0.01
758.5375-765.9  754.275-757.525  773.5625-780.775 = 0.01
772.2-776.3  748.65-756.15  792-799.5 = 0.01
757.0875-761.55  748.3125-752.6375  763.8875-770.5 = 0.01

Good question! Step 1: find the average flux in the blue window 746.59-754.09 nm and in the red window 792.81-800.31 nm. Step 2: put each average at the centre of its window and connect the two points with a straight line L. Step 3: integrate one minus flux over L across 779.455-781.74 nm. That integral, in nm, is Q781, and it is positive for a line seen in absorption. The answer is 0.03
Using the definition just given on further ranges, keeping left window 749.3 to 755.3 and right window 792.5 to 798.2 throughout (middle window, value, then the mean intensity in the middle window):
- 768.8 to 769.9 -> 0.026 nm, 14.6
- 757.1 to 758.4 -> 0.033 nm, 14.9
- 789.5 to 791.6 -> -0.011 nm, 14.3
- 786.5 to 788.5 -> 0.007 nm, 14.3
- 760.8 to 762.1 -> 0.033 nm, 14.8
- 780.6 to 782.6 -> 0.023 nm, 14.3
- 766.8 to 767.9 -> 0.009 nm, 14.9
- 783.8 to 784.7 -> 0.006 nm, 14.3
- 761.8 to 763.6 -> 0.054 nm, 14.7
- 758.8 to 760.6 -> 0.036 nm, 14.9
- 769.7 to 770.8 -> 0.013 nm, 14.7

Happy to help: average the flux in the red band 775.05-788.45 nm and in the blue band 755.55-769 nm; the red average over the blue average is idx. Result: 1.0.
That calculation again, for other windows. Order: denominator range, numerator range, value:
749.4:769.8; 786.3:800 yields 0.95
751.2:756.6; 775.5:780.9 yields 0.95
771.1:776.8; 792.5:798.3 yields 0.96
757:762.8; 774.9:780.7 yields 0.98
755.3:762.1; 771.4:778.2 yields 0.98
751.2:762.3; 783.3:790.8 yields 0.94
